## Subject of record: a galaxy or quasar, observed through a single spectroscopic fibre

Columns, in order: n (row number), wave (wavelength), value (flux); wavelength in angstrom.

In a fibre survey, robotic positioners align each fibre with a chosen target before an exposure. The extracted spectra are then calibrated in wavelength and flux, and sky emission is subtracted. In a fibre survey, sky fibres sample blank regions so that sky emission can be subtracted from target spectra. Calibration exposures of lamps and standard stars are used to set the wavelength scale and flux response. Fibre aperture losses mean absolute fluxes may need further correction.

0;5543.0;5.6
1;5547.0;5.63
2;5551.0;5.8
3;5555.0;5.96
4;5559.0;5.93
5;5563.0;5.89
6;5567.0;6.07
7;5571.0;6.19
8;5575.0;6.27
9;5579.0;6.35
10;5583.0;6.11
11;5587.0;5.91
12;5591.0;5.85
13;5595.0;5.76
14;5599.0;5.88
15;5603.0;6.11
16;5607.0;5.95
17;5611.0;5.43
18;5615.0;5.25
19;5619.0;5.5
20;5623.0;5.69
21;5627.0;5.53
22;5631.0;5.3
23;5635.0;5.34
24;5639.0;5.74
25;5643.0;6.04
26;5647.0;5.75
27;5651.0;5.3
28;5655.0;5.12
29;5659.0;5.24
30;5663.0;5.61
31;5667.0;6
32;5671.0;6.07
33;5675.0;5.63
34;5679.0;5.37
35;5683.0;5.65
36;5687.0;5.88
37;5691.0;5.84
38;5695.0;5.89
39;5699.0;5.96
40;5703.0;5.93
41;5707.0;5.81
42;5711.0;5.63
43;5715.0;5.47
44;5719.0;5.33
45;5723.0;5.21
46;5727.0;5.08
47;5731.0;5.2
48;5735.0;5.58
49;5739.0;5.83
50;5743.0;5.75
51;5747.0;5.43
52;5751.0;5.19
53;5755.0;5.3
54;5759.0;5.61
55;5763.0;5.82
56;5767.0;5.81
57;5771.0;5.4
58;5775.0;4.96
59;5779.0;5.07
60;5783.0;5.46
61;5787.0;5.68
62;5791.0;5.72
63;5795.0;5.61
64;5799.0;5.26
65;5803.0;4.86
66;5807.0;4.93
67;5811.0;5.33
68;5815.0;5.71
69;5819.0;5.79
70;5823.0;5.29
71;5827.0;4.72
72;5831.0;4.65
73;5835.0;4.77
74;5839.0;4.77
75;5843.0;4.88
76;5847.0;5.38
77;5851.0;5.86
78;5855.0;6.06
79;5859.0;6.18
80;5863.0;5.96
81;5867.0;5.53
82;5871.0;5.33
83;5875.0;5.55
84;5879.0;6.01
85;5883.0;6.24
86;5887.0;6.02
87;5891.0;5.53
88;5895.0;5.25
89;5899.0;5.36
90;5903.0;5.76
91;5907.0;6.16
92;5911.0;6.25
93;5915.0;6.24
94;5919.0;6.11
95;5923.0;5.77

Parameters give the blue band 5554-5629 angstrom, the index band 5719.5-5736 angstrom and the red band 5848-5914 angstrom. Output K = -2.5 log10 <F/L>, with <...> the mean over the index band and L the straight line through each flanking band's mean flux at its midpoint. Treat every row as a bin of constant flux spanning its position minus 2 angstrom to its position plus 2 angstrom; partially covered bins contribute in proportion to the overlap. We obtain 0.12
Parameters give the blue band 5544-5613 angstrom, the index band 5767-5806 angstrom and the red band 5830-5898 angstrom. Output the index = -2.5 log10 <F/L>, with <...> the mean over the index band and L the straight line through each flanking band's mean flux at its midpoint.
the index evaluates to 0.059 mag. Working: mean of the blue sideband 5.94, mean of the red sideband 5.54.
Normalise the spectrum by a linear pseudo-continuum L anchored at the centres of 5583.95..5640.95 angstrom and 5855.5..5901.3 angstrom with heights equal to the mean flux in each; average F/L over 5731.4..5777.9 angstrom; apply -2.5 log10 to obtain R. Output 0.04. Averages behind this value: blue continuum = 5.67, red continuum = 5.73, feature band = 5.5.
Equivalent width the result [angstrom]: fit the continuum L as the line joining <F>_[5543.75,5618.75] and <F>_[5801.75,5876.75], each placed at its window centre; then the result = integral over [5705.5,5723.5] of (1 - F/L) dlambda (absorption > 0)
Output 0.35 angstrom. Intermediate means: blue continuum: 5.89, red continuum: 5.35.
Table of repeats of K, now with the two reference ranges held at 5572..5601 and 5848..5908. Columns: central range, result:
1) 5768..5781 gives 0.13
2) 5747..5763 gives 0.09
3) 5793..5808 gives 0.13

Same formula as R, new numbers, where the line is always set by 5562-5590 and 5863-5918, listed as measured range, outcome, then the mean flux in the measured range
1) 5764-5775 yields 0.08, 5.51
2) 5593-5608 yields 0.03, 5.92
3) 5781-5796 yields 0.05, 5.62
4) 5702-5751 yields 0.09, 5.5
